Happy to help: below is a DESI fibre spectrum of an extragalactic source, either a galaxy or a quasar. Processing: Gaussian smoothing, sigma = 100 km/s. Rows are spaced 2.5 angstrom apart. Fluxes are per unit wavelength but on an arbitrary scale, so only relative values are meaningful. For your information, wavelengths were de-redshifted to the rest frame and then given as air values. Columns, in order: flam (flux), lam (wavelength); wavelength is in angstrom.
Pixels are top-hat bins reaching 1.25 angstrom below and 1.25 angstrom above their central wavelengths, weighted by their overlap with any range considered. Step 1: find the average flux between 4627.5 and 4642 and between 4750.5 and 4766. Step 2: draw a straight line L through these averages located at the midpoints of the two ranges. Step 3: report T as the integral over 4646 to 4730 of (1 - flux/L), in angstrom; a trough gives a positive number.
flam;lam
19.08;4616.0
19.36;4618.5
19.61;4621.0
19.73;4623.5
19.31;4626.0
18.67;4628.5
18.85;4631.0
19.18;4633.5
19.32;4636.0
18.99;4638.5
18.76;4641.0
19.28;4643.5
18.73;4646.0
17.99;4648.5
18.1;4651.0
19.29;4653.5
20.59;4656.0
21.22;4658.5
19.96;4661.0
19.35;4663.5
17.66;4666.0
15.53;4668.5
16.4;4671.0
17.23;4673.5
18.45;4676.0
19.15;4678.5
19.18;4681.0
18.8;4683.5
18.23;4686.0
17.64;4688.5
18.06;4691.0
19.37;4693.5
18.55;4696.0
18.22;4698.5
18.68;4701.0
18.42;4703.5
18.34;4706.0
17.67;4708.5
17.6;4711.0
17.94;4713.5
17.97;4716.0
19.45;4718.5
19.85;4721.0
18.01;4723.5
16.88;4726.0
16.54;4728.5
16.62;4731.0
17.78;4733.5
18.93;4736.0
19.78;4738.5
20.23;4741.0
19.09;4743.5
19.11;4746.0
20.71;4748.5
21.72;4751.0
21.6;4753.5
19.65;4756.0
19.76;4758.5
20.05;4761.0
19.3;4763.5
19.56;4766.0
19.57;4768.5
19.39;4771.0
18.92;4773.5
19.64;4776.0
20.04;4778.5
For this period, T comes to 4.86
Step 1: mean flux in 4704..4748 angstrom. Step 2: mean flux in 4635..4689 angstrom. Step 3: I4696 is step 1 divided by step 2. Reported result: 0.99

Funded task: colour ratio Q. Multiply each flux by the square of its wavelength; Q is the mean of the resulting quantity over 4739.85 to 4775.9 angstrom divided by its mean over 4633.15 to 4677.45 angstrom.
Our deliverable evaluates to 1.11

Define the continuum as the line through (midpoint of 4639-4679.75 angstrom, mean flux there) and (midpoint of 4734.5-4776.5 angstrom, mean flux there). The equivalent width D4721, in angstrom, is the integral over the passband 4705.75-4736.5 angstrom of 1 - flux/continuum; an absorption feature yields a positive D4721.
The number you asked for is 2.3 angstrom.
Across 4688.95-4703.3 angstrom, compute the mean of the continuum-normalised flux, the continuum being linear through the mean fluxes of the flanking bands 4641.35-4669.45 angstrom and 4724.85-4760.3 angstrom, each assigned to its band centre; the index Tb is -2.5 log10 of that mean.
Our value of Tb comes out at 0.03 mag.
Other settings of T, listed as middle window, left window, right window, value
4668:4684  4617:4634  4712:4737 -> 0.6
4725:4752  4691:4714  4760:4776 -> 0.2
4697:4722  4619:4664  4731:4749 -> 1.0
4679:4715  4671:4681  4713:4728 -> -0.3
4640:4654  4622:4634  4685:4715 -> 0.2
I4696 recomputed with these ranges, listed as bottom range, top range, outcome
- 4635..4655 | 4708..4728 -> 0.96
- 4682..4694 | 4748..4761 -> 1.12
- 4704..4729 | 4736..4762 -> 1.11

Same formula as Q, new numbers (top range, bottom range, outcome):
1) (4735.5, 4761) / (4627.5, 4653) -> 1.12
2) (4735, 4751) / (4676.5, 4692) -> 1.10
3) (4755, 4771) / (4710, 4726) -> 1.09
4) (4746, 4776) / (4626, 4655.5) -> 1.11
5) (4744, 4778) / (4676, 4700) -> 1.11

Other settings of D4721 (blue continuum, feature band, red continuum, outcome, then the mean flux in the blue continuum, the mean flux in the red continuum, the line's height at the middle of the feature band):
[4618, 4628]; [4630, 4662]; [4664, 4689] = -0.8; 19.5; 17.9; 18.8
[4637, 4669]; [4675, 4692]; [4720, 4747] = 0.2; 19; 18.4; 18.8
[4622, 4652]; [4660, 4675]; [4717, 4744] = 0.9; 18.9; 18.4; 18.8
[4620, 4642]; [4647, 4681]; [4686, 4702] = 0.4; 19.2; 18.4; 18.8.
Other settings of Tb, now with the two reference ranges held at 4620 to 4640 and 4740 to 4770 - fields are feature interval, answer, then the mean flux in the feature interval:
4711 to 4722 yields 0.06 mag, 18.6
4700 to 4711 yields 0.09 mag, 18.2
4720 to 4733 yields 0.13 mag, 17.5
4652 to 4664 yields -0.04 mag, 20.1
